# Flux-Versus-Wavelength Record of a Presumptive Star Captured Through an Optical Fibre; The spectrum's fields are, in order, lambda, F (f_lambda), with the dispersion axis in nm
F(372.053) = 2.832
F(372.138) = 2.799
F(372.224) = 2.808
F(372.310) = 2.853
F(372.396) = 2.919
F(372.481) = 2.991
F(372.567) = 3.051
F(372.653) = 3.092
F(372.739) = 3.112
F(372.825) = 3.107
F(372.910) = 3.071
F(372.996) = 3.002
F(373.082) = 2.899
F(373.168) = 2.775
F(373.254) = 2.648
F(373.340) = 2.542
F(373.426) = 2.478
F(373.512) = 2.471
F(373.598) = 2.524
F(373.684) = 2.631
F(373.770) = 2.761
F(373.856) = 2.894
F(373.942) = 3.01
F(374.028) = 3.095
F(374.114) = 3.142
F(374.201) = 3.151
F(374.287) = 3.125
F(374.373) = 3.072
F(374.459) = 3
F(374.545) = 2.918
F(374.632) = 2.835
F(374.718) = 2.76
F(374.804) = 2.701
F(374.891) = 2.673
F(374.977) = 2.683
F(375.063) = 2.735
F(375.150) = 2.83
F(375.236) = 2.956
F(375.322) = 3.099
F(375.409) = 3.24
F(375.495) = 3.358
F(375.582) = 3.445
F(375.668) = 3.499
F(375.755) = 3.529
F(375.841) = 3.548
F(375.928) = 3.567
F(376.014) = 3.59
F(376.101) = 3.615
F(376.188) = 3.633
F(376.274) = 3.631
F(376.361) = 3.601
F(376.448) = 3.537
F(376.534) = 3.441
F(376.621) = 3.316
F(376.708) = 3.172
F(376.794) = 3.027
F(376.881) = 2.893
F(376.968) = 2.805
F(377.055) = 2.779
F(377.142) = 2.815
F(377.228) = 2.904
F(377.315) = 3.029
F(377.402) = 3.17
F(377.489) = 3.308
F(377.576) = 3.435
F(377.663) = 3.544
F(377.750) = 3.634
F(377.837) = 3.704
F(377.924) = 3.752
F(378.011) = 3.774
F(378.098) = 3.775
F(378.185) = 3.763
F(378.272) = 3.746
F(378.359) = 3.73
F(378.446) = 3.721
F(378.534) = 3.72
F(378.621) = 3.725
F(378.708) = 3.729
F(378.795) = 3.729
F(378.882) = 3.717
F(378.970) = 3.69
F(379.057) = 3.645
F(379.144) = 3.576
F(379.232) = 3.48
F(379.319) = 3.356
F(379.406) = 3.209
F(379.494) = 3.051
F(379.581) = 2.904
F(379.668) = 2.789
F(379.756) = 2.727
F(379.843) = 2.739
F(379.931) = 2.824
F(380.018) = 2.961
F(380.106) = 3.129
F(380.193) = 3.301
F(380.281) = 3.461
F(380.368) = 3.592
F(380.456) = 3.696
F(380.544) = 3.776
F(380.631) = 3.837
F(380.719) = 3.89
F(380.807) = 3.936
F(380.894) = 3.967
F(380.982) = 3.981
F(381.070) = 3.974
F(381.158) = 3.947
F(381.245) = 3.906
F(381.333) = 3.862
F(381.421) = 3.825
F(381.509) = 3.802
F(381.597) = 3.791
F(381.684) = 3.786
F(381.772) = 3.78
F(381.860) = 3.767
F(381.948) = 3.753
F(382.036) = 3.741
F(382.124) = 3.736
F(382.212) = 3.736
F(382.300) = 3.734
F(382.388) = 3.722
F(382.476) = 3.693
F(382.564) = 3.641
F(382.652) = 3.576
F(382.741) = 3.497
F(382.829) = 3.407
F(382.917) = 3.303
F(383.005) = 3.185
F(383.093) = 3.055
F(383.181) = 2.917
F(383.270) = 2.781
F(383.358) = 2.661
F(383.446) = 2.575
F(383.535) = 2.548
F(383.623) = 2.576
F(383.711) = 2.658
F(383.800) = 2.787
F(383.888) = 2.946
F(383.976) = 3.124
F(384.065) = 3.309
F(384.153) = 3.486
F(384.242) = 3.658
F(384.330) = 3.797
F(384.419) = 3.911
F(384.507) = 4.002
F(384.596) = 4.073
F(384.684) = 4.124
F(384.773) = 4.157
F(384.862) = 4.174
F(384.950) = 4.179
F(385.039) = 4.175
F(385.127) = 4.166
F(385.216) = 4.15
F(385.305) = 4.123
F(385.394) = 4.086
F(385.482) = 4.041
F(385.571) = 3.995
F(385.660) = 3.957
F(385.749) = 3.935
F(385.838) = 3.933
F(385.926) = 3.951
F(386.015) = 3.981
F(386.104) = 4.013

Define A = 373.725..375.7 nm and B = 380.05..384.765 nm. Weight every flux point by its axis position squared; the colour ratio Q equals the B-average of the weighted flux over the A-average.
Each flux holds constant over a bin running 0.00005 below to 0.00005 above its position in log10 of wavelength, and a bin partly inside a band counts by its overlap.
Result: 1.22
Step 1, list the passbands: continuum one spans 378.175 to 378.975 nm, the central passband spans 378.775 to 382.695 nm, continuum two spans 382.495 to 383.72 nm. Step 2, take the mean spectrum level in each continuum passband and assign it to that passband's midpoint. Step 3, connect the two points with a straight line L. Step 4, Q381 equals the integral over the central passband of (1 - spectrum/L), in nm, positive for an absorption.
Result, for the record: -0.21 nm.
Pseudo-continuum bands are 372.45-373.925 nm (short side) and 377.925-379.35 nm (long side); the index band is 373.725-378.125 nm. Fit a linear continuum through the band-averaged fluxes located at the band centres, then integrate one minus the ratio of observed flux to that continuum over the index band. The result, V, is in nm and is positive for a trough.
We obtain 0.07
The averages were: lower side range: 2.83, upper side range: 3.68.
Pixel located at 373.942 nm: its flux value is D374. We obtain 3.01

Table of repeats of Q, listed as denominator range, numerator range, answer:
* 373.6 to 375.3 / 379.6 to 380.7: 1.16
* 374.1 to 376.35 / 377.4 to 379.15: 1.17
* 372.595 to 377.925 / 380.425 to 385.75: 1.23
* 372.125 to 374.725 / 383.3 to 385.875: 1.33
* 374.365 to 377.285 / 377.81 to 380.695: 1.12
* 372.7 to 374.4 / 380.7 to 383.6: 1.29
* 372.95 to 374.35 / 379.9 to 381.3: 1.34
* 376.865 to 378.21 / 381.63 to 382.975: 1.13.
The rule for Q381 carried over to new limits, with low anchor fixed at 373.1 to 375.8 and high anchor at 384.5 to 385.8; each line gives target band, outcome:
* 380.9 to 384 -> 0.287 nm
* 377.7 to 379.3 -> -0.158 nm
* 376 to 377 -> -0.067 nm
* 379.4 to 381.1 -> 0.083 nm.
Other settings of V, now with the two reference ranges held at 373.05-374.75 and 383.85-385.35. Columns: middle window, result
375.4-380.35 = -0.263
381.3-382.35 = -0.053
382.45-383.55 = 0.165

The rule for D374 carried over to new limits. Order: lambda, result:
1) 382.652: 3.576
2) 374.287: 3.125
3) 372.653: 3.092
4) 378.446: 3.721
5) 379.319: 3.356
